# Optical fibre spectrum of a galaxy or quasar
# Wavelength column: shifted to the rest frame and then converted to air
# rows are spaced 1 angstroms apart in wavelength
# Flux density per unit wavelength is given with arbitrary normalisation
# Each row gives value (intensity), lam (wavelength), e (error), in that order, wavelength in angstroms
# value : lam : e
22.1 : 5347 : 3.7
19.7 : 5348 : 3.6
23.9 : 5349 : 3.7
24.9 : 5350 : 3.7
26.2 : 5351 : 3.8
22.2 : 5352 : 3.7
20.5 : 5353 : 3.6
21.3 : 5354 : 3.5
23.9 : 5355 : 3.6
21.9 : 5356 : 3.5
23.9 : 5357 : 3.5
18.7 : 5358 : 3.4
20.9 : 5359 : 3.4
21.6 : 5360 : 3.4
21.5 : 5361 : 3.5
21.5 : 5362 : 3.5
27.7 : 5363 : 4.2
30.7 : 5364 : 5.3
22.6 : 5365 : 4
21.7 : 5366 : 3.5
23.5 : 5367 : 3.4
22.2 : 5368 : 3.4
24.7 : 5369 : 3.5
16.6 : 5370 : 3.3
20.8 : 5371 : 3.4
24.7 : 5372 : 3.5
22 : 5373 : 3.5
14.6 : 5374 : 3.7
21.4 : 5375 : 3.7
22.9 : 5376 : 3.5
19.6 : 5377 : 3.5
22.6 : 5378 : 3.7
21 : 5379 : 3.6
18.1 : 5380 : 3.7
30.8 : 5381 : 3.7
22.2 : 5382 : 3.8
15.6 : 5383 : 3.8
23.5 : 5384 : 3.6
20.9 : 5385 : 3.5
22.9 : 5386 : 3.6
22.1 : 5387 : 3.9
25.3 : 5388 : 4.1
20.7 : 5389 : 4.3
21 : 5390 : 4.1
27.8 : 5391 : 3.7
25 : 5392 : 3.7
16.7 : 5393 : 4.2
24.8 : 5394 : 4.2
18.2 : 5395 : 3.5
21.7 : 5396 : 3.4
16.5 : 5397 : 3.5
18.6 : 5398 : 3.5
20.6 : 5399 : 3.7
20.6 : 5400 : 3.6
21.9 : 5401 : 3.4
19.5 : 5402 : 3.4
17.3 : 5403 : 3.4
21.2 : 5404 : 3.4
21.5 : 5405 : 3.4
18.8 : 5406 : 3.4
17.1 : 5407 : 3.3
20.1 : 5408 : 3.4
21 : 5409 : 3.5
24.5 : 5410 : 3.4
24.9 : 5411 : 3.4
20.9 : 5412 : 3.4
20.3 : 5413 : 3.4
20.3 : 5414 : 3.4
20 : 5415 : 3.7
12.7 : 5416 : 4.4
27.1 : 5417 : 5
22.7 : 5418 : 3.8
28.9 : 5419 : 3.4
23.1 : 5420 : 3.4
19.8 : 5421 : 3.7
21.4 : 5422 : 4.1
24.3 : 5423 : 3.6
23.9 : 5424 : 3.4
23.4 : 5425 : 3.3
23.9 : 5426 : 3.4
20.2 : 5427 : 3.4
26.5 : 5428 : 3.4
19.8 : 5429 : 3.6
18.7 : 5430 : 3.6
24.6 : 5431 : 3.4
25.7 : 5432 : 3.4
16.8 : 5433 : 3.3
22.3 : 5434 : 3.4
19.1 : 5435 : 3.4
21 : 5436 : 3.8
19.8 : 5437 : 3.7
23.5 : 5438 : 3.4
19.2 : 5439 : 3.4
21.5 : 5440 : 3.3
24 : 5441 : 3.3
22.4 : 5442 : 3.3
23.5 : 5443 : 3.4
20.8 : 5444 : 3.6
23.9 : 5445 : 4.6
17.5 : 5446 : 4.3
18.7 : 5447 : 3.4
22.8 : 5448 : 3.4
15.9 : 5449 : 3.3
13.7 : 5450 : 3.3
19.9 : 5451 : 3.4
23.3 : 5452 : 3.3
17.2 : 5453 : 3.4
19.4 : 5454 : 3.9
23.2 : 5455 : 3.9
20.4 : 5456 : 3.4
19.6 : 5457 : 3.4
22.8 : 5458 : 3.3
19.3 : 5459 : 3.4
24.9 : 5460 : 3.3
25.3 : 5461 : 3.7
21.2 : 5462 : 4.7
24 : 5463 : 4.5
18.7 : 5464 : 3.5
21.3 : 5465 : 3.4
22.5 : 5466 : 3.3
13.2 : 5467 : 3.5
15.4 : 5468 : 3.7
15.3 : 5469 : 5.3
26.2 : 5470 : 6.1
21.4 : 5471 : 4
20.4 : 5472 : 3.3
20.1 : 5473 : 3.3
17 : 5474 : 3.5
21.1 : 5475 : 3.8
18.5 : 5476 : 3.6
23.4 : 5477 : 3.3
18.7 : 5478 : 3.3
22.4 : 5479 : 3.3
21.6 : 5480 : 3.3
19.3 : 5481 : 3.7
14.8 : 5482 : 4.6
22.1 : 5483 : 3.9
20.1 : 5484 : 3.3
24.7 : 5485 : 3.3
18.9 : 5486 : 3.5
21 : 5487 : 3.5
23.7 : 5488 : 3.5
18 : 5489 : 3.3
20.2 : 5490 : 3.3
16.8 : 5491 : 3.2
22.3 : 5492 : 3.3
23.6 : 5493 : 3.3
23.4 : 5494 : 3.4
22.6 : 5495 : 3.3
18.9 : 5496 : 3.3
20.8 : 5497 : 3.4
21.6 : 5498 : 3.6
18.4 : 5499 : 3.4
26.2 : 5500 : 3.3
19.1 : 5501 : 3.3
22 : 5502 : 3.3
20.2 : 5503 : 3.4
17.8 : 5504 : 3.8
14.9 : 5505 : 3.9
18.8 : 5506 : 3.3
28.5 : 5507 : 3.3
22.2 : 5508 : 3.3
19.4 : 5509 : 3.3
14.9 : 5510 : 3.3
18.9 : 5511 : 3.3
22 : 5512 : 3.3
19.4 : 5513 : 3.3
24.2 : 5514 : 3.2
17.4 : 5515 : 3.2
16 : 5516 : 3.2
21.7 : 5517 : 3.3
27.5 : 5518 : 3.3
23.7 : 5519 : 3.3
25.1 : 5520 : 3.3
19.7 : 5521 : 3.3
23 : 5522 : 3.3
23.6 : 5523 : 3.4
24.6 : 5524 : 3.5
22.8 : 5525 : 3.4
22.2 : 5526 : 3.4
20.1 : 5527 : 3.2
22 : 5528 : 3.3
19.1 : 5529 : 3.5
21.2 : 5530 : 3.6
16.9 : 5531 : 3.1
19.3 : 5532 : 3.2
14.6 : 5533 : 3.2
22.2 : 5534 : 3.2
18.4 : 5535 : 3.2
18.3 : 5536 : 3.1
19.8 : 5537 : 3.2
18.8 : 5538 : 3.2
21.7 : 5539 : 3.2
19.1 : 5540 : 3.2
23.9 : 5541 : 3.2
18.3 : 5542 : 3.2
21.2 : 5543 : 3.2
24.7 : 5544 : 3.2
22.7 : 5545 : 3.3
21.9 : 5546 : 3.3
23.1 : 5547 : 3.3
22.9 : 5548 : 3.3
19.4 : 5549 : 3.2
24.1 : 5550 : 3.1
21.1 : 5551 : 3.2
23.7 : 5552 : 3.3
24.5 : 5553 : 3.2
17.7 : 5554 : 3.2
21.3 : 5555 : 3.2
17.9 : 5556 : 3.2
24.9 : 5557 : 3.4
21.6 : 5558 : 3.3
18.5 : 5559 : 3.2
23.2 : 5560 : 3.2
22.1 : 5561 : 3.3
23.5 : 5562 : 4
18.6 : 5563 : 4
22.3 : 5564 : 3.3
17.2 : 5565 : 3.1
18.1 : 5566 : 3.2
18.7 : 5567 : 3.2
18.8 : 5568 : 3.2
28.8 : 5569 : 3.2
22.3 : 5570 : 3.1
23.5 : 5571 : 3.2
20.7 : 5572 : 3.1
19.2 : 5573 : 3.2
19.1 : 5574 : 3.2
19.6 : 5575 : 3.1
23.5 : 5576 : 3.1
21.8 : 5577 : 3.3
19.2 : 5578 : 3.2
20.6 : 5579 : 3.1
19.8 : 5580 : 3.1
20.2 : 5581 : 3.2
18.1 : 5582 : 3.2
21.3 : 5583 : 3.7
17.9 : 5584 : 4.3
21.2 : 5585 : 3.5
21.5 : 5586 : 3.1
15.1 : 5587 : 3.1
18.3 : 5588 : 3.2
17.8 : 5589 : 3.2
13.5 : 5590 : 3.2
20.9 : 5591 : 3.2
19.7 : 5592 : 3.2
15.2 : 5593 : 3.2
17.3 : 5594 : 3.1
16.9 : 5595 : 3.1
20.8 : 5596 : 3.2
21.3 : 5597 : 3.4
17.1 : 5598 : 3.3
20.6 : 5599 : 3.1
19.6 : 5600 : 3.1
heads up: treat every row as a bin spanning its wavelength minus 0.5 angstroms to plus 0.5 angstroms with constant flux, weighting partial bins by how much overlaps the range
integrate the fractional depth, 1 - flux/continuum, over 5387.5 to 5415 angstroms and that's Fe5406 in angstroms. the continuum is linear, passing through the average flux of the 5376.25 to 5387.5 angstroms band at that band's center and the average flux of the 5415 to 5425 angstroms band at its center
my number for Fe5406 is 1.5 angstroms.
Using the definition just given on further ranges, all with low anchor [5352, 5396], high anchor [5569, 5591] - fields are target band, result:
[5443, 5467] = 0.7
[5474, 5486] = 0.3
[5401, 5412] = 0.6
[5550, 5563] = -0.9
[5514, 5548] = -1.1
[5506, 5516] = 0.1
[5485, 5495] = -0.1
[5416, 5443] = -1.0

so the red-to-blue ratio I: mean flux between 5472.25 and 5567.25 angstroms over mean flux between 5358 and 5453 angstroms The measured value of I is 0.97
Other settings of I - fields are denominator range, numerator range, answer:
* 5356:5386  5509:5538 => 0.94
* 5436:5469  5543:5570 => 1.05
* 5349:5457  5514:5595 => 0.96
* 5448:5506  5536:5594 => 1.01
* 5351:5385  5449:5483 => 0.91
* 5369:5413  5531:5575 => 0.99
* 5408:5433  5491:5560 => 0.94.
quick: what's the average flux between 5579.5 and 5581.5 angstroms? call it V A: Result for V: 20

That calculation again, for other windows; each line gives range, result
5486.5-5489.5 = 20.9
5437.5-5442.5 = 22.1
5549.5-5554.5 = 22.2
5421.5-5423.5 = 22.9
